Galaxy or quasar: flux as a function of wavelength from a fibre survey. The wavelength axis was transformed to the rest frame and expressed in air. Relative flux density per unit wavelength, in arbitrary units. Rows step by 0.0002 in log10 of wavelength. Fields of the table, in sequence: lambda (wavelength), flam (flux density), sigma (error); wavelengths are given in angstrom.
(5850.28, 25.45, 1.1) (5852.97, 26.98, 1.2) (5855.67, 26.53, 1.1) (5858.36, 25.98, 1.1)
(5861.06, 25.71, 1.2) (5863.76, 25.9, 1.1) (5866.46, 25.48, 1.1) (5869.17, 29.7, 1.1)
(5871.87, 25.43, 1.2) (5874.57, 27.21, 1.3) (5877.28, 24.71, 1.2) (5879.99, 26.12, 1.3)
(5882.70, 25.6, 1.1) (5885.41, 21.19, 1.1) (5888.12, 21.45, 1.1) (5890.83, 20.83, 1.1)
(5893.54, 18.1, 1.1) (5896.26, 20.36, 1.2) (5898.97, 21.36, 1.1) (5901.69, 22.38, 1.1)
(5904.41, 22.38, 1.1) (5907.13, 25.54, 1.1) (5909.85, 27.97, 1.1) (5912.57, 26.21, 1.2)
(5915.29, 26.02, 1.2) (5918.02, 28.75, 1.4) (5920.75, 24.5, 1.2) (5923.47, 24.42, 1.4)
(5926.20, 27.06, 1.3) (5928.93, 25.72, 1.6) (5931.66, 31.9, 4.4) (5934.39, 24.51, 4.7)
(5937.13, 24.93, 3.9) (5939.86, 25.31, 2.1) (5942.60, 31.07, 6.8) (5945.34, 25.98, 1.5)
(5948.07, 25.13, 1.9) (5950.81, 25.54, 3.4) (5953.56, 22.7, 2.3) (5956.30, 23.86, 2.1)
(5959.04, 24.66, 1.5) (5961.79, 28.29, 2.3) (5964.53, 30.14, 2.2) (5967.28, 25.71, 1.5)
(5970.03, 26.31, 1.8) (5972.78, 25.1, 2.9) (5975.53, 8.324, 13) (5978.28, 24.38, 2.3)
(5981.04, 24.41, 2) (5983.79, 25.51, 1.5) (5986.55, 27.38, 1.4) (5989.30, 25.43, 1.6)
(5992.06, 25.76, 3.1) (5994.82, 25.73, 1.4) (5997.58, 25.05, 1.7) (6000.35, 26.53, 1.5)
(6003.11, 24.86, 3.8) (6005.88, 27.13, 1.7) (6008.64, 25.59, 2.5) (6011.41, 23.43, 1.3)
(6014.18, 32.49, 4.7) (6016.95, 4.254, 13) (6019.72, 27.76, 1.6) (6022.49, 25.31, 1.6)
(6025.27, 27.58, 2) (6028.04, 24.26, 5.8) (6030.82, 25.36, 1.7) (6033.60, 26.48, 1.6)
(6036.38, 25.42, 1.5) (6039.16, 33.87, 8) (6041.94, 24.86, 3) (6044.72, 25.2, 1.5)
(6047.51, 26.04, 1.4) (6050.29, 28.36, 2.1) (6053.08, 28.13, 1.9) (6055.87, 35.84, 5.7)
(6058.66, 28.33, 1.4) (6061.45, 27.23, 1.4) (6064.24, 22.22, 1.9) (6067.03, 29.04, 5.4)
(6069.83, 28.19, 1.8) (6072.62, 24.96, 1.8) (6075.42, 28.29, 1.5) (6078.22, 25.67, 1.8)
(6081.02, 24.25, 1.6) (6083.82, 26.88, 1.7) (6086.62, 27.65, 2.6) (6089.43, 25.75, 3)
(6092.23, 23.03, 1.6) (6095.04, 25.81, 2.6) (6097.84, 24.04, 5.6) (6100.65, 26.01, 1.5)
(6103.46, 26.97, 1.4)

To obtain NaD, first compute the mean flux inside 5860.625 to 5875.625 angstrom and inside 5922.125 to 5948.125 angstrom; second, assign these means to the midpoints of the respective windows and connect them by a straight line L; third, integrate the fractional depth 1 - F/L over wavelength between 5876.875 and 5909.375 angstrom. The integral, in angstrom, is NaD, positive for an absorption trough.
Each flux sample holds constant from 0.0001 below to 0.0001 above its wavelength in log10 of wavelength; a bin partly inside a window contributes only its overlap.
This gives 4.9 angstrom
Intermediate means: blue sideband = 26.6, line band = 22.6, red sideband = 26.7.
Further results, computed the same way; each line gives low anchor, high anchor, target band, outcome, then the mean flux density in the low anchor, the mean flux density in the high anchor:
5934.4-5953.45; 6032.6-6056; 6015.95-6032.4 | 2.8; 25.9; 27.9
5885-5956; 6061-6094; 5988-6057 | -1.1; 24.7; 26.1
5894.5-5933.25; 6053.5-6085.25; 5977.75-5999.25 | 0.6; 25.3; 27.4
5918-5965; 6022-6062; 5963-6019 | 5.5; 26.2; 27.5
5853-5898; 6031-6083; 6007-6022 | 2.1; 24.4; 27.3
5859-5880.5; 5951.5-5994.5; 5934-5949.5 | -0.7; 26.3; 24.6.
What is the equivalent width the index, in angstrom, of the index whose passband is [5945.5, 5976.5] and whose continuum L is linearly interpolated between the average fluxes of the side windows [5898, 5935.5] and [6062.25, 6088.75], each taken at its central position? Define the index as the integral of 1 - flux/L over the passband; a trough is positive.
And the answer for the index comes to 1.7 angstrom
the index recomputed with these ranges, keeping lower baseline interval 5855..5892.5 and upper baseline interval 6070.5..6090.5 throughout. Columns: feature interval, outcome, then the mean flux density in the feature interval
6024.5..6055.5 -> -1.32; 27.2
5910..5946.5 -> -1.90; 26.7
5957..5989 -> 1.33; 24.6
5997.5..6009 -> -0.05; 25.9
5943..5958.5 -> 0.28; 25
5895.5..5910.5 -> 1.18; 23.2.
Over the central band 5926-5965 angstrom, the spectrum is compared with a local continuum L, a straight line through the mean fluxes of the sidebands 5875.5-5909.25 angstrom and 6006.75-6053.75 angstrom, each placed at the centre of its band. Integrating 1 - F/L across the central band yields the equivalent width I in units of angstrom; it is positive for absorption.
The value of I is -4.2 angstrom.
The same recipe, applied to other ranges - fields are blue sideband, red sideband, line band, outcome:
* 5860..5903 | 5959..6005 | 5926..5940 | -1.3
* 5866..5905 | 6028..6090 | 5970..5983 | 2.0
